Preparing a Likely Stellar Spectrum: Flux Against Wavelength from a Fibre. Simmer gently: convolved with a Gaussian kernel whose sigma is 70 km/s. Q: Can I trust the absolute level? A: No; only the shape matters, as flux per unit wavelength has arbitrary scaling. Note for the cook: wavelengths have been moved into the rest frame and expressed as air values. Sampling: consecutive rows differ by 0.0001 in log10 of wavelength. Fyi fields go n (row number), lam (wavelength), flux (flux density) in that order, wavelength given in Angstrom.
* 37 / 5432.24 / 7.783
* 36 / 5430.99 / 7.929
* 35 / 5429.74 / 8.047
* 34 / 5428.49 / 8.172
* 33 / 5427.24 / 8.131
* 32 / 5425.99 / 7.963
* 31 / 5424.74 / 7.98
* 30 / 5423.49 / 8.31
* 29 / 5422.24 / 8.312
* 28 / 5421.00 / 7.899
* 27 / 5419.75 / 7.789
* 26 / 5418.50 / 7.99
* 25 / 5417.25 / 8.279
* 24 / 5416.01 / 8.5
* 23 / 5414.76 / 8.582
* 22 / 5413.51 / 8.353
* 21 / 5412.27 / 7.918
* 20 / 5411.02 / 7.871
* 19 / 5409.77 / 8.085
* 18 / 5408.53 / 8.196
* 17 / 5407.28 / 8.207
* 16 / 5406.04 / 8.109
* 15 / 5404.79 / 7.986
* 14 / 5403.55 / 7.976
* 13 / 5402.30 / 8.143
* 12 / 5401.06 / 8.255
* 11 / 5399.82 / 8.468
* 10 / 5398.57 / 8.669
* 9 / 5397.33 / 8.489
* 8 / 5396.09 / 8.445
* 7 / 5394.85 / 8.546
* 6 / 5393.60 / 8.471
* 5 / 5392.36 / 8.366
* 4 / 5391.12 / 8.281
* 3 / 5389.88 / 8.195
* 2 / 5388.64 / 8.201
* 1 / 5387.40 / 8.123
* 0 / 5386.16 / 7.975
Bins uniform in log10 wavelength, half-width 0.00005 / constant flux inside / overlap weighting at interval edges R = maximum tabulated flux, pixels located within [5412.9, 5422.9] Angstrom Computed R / 8.582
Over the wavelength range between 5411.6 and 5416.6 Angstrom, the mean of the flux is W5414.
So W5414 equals 8.33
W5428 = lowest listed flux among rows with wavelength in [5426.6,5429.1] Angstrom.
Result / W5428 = 8.131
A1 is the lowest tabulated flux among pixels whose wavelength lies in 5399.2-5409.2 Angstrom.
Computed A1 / 7.976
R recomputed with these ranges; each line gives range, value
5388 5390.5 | 8.201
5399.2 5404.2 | 8.468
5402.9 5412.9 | 8.207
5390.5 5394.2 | 8.471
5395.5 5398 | 8.489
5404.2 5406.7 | 8.109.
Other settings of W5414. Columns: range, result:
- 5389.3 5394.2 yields 8.34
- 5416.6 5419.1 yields 8.16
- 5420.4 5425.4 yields 8.13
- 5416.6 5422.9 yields 8.07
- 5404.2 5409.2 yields 8.13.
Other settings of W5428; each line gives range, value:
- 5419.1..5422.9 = 7.789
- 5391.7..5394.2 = 8.366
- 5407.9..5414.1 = 7.871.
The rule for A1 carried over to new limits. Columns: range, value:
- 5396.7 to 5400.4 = 8.468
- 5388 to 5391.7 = 8.195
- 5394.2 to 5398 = 8.445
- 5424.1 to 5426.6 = 7.963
